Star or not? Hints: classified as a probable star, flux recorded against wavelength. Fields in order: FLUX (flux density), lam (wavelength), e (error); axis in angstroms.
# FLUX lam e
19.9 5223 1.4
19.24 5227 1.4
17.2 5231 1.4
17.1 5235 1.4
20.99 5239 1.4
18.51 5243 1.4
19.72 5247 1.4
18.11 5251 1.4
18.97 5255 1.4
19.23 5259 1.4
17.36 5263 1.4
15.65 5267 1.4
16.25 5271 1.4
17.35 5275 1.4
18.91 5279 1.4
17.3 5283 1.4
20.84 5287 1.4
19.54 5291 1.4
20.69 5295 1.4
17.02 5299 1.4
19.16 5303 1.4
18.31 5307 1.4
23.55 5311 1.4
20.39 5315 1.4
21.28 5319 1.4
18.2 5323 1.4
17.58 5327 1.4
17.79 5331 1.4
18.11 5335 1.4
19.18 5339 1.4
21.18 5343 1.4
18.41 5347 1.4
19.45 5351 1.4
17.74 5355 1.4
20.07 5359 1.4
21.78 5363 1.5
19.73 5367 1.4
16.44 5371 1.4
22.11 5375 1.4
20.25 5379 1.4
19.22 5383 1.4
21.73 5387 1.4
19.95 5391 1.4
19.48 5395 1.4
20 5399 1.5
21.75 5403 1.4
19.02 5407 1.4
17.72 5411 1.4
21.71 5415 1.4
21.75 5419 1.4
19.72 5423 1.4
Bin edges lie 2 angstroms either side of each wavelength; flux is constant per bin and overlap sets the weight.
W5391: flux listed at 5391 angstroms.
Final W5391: 19.95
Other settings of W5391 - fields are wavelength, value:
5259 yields 19.23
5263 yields 17.36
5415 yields 21.71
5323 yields 18.2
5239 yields 20.99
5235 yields 17.1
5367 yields 19.73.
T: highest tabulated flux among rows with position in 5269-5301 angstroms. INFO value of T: 20.84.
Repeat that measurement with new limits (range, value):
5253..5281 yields 19.23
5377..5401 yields 21.73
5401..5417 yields 21.75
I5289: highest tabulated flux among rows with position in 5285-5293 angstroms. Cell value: 20.84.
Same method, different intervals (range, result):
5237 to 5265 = 20.99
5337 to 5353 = 21.18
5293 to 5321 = 23.55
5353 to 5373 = 21.78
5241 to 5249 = 19.72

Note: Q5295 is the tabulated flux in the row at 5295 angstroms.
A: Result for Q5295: 20.69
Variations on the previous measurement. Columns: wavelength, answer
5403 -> 21.75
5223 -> 19.9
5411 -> 17.72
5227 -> 19.24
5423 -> 19.72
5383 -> 19.22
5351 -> 19.45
